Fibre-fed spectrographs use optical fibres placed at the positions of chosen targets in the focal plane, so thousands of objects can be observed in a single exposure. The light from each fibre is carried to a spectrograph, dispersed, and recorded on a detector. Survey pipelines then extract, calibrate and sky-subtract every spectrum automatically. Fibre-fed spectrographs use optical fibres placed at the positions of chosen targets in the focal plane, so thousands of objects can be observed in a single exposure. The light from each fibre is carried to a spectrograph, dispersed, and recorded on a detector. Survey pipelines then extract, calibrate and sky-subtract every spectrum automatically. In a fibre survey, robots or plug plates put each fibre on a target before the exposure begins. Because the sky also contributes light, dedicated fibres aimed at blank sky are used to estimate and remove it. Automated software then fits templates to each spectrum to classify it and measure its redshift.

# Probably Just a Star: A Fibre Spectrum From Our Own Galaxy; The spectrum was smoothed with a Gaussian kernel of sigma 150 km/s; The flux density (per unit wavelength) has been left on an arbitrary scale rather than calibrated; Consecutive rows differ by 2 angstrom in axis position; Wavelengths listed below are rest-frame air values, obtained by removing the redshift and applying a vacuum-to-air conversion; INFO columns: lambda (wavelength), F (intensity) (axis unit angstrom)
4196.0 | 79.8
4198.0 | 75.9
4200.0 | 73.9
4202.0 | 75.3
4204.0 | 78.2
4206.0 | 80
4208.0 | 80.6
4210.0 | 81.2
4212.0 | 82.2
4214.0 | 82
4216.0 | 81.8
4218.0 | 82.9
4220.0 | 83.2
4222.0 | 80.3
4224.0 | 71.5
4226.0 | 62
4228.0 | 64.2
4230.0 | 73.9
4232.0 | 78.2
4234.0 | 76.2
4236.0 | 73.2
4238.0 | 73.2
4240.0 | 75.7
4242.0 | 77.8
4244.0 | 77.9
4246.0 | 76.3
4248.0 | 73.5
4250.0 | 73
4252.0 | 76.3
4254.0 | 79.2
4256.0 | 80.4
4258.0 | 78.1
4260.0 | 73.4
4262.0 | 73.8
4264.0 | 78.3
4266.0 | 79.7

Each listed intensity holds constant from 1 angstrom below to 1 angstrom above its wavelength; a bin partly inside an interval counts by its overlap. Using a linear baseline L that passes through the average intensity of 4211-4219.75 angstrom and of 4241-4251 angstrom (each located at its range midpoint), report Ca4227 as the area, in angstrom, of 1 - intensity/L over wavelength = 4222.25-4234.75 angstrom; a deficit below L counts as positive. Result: 1.3 angstrom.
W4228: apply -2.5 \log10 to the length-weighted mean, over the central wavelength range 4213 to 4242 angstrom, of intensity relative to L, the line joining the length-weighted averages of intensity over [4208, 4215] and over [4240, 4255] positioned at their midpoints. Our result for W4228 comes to 0.05 mag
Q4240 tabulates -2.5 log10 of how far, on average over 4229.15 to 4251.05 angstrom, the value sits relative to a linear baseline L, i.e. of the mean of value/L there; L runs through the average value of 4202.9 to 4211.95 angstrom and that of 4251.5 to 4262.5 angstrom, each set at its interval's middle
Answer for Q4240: 0.04 mag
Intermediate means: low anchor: 80.2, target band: 75.4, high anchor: 77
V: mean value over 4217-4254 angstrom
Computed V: 75.1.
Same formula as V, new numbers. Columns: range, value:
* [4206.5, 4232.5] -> 77.3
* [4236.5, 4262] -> 76.1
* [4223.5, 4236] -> 71.2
